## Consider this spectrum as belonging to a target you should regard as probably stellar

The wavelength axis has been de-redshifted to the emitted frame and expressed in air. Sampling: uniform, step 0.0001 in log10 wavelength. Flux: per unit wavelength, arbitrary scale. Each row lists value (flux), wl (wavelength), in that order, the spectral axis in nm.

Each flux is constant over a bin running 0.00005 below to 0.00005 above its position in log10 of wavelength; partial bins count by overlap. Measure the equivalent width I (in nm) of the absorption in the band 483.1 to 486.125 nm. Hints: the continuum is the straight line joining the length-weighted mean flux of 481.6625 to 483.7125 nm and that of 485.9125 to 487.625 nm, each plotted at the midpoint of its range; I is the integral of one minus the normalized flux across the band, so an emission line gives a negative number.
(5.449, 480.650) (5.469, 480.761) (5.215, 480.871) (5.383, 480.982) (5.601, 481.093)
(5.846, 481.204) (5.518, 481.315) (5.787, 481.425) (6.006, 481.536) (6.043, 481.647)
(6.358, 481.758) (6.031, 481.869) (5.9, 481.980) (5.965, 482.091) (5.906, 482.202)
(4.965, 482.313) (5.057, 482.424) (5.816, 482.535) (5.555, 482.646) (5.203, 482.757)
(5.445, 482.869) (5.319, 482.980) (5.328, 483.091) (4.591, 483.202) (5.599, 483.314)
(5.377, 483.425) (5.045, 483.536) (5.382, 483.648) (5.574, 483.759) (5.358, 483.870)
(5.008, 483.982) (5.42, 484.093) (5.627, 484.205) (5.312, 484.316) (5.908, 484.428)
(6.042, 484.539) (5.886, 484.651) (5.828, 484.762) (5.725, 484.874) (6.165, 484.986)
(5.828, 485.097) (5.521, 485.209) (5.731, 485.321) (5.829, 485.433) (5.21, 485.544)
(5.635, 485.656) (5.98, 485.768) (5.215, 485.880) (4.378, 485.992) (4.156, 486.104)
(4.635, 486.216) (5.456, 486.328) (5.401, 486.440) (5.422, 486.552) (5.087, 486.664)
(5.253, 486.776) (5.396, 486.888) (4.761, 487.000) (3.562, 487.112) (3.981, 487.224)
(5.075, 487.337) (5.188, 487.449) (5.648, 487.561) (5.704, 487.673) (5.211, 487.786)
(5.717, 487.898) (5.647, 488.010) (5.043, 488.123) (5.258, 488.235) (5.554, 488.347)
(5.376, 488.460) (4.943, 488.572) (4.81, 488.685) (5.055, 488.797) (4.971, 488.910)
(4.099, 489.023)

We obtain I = -0.15 nm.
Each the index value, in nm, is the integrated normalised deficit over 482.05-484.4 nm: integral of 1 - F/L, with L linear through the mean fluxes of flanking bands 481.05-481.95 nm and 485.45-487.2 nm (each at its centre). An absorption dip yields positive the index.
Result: 0.090 nm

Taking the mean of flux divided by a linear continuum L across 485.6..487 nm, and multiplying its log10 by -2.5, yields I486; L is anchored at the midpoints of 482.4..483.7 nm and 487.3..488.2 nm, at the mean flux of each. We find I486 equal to 0.05 mag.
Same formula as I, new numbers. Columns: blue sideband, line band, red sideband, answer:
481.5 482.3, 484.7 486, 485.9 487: -0.095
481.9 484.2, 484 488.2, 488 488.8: -0.039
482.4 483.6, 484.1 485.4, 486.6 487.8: -0.149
